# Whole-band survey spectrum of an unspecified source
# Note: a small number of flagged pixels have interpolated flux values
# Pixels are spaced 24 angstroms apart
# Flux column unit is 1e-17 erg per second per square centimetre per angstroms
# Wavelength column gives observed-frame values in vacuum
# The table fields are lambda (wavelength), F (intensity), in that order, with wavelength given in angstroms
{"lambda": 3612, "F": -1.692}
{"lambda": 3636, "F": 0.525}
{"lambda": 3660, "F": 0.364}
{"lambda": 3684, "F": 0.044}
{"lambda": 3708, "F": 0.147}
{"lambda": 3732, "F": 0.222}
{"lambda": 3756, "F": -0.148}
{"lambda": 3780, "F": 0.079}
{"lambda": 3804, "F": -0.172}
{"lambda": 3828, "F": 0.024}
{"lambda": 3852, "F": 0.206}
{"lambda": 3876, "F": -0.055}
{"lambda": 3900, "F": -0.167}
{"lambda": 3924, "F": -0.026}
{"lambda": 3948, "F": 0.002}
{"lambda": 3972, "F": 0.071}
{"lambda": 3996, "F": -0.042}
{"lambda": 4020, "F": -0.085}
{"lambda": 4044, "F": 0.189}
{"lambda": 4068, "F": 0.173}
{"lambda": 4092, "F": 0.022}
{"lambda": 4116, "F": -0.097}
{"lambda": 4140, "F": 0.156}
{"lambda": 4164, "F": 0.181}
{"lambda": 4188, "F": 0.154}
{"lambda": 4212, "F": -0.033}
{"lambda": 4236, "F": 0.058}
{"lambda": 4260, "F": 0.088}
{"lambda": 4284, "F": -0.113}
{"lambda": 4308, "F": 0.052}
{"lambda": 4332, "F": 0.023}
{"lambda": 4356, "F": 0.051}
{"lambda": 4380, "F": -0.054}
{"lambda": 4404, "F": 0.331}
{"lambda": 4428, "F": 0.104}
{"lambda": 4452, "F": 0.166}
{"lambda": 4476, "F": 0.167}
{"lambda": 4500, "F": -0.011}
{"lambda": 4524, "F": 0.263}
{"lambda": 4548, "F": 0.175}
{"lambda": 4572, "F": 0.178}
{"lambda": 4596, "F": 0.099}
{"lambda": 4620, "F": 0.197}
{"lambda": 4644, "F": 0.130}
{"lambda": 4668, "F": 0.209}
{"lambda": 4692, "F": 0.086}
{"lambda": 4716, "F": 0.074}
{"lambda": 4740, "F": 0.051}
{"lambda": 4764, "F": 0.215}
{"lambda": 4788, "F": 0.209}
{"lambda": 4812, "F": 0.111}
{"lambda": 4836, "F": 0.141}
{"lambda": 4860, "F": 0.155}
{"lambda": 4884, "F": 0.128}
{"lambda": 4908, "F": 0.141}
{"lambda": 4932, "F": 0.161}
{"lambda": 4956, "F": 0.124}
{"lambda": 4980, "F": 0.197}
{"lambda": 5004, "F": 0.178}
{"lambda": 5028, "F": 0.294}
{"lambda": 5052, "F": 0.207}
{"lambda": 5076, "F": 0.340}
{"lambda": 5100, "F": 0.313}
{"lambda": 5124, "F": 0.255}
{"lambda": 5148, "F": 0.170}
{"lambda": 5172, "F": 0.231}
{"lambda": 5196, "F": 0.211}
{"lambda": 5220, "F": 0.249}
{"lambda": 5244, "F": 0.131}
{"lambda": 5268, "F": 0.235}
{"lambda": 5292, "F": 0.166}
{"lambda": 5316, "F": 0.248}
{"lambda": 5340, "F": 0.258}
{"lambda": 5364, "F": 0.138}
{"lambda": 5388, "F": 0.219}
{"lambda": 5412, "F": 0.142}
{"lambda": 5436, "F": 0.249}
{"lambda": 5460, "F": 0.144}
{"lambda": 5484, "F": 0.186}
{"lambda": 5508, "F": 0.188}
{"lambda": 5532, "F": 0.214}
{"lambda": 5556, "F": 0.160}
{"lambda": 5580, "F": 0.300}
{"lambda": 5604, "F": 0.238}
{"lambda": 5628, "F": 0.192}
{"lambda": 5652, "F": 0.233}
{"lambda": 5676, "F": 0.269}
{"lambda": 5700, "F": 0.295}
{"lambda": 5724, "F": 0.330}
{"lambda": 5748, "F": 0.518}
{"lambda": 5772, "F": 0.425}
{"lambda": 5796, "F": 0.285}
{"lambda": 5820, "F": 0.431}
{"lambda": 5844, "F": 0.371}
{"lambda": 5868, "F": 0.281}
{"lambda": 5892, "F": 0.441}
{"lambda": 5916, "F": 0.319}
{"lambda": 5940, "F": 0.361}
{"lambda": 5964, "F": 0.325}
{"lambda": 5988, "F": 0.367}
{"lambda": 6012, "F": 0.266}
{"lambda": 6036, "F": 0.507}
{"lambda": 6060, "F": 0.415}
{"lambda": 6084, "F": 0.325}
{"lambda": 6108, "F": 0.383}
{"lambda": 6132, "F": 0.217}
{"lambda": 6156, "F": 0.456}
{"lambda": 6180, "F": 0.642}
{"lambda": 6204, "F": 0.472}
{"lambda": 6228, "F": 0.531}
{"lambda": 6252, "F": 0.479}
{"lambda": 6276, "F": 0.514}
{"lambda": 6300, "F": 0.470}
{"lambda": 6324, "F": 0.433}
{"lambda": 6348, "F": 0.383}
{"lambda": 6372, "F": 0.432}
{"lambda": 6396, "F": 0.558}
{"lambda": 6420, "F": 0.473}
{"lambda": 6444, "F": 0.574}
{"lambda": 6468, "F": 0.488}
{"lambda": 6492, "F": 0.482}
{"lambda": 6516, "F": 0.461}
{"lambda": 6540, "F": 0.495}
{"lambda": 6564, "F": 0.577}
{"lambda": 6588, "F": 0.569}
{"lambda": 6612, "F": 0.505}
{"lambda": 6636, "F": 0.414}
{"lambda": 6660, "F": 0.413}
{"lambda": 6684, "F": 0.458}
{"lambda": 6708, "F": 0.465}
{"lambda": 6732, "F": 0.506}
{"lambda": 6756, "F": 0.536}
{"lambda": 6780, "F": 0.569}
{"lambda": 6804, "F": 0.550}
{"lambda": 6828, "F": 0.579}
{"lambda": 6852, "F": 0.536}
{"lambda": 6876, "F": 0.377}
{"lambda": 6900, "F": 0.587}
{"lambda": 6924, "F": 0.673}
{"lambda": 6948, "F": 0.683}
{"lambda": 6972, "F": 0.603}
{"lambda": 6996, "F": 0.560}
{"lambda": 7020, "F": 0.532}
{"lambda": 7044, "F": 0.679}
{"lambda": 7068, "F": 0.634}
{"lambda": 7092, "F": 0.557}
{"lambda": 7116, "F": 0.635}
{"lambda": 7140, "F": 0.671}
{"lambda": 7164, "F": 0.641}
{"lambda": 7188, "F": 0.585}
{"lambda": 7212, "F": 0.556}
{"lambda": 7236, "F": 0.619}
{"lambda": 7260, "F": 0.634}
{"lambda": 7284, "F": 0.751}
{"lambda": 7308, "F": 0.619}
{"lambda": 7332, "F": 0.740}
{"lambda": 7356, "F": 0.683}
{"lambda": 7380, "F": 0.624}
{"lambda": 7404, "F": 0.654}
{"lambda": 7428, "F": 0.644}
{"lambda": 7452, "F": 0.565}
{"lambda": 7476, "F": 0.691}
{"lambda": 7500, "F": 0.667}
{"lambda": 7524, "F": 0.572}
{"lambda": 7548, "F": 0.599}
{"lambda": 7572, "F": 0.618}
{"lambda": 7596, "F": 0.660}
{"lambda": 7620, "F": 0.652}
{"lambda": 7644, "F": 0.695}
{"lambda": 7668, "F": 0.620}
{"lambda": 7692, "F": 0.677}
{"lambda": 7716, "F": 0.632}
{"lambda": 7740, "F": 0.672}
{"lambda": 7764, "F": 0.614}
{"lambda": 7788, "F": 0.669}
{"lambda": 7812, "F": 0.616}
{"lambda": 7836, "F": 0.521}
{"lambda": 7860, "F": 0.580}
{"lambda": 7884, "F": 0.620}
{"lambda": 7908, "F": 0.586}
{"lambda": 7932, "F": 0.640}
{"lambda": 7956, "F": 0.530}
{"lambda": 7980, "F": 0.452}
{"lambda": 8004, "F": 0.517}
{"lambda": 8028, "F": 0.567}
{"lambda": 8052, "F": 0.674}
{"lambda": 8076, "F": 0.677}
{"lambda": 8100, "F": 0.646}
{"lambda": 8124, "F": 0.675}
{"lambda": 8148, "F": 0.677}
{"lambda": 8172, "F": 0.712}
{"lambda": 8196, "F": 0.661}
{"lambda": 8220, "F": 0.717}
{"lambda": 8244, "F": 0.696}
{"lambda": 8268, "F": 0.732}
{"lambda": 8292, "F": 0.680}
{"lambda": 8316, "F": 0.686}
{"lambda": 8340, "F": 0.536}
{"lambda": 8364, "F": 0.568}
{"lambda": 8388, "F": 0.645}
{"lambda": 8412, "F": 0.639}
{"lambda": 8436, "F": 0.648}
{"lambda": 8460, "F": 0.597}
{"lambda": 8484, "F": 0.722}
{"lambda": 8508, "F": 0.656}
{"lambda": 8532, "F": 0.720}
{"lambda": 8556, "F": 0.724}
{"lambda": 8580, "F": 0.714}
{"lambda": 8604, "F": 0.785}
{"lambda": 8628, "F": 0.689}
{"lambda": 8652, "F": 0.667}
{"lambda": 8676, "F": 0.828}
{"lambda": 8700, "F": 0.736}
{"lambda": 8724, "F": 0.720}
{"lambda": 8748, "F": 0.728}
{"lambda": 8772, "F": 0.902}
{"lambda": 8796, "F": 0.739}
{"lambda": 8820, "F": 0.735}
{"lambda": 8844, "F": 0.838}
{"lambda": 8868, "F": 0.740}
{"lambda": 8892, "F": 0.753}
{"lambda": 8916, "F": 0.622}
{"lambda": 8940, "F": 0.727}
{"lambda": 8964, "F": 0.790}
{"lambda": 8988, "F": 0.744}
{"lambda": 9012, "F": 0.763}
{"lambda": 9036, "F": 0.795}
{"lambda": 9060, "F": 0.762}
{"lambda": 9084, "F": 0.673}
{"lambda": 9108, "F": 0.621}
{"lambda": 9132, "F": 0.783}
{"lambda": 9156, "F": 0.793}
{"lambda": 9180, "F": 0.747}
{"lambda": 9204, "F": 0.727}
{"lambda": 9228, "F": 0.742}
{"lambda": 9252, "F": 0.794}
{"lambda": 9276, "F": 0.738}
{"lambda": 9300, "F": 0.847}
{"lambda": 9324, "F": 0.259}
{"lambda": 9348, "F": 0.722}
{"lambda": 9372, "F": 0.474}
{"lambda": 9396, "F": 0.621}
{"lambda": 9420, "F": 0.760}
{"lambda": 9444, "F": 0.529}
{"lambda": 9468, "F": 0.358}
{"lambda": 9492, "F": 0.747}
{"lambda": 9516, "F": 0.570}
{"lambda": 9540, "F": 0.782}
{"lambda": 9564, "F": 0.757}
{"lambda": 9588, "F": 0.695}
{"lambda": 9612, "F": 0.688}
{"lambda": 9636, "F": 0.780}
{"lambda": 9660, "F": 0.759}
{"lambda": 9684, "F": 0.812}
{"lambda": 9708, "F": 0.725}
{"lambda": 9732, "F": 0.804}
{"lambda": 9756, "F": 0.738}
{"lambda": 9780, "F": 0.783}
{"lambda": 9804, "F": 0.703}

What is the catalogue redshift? 0.544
